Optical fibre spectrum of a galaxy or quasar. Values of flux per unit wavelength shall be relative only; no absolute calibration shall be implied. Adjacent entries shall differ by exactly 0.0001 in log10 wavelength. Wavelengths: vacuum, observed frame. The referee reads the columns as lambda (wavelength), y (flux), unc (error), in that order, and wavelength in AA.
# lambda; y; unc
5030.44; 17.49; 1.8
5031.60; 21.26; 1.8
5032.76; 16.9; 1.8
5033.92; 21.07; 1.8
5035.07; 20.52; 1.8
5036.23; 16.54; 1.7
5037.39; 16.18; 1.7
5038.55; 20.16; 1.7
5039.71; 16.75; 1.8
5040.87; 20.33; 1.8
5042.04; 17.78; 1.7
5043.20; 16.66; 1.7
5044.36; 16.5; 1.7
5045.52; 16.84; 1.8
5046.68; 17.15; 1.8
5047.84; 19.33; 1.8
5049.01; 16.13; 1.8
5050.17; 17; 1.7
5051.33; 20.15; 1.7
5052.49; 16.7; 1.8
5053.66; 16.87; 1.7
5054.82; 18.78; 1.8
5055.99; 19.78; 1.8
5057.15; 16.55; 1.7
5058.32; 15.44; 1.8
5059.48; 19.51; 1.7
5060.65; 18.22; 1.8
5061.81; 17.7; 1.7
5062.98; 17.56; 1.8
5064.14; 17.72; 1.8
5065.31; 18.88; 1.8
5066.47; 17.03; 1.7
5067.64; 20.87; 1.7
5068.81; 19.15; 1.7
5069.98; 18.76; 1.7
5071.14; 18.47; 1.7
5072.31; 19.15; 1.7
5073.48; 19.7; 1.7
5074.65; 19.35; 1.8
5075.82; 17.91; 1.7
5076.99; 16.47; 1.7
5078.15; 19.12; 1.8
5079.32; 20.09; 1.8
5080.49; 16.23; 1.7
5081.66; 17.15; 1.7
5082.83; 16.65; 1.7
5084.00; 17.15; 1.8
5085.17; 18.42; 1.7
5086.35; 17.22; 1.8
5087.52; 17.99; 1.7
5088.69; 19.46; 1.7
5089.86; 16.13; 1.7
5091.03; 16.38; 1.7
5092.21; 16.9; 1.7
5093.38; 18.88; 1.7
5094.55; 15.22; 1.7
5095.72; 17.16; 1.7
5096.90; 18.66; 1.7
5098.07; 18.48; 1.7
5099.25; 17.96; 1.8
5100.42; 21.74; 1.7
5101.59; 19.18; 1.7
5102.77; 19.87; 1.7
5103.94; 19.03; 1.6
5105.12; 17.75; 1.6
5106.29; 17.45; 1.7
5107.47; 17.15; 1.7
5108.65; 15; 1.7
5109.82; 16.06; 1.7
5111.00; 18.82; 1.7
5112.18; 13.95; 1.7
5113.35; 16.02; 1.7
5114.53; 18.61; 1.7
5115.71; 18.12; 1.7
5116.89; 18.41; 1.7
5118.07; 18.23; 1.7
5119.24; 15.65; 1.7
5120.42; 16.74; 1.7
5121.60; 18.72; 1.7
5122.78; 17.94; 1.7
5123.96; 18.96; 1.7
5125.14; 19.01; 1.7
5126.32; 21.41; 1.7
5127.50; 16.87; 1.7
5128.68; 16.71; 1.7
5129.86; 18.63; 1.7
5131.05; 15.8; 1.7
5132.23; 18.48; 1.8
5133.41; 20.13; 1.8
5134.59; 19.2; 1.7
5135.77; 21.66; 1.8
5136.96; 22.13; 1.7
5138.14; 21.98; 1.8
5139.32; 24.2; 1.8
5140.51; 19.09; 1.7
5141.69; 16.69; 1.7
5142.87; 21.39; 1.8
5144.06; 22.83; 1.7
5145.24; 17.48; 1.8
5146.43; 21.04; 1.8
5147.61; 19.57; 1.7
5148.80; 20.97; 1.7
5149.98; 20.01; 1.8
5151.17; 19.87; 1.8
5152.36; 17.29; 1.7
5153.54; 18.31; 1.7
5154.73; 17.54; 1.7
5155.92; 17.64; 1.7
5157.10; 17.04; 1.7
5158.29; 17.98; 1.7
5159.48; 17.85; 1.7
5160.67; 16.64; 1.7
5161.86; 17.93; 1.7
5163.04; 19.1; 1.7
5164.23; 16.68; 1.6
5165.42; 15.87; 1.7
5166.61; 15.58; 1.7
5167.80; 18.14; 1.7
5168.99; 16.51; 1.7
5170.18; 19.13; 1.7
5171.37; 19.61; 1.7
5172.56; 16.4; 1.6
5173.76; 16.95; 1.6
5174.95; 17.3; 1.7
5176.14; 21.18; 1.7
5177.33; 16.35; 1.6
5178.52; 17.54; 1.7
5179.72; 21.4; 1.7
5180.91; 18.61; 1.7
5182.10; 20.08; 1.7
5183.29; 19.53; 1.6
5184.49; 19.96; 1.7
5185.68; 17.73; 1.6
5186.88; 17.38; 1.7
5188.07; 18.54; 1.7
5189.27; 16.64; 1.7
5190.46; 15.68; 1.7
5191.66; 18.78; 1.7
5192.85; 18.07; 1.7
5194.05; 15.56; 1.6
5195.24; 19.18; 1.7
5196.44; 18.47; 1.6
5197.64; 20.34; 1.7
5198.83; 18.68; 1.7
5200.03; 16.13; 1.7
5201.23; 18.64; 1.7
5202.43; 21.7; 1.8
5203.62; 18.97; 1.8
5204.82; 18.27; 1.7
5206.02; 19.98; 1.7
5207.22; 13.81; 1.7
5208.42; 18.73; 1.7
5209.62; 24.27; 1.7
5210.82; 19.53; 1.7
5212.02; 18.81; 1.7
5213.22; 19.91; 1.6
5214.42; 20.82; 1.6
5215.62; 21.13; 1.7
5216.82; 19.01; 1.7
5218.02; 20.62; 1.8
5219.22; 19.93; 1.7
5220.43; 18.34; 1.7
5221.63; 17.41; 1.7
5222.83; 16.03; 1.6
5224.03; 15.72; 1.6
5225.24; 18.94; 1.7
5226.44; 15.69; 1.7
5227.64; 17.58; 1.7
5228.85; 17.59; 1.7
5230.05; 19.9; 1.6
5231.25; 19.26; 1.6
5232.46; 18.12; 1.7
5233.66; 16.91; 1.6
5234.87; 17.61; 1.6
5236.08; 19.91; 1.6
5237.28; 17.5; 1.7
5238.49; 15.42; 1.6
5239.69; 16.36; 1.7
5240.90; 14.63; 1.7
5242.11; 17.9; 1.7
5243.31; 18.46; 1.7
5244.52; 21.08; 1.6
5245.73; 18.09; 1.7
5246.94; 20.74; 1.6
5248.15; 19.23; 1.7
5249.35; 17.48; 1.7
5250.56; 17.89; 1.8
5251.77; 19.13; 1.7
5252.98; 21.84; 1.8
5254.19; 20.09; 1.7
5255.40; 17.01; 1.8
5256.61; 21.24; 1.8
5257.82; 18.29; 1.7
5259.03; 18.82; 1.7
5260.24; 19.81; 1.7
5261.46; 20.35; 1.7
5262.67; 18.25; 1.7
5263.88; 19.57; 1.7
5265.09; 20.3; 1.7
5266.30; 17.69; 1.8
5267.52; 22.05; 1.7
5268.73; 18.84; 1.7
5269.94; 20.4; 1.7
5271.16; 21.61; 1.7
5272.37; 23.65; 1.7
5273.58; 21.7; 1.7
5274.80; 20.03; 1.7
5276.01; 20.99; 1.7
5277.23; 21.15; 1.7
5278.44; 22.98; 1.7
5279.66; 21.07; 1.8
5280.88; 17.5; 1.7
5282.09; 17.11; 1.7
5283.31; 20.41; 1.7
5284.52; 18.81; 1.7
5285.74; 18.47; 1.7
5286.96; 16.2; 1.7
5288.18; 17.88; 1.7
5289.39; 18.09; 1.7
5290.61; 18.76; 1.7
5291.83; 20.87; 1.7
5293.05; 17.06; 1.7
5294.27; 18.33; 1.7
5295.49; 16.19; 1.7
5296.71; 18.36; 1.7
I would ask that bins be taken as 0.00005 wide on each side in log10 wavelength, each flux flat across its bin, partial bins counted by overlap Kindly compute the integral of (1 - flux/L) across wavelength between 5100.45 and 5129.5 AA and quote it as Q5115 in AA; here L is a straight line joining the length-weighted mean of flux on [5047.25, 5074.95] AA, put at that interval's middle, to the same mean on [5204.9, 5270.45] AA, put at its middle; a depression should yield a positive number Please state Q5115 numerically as 1.0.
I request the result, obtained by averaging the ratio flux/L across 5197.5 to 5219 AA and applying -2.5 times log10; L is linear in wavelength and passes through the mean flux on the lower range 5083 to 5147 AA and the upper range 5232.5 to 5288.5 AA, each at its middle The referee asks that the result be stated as -0.029 mag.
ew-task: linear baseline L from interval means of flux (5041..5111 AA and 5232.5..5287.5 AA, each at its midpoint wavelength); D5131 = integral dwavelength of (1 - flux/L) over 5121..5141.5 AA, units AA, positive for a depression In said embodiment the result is -1.2 AA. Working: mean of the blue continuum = 17.9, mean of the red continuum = 19.2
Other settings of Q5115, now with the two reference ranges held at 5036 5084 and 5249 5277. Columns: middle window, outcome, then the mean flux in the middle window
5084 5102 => 0.3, 17.9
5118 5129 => 0.3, 18.1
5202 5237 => 1.3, 18.8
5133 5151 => -1.7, 20.5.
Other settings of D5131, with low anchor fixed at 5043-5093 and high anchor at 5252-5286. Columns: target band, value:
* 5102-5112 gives 0.43 AA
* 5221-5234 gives 1.33 AA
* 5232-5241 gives 1.14 AA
